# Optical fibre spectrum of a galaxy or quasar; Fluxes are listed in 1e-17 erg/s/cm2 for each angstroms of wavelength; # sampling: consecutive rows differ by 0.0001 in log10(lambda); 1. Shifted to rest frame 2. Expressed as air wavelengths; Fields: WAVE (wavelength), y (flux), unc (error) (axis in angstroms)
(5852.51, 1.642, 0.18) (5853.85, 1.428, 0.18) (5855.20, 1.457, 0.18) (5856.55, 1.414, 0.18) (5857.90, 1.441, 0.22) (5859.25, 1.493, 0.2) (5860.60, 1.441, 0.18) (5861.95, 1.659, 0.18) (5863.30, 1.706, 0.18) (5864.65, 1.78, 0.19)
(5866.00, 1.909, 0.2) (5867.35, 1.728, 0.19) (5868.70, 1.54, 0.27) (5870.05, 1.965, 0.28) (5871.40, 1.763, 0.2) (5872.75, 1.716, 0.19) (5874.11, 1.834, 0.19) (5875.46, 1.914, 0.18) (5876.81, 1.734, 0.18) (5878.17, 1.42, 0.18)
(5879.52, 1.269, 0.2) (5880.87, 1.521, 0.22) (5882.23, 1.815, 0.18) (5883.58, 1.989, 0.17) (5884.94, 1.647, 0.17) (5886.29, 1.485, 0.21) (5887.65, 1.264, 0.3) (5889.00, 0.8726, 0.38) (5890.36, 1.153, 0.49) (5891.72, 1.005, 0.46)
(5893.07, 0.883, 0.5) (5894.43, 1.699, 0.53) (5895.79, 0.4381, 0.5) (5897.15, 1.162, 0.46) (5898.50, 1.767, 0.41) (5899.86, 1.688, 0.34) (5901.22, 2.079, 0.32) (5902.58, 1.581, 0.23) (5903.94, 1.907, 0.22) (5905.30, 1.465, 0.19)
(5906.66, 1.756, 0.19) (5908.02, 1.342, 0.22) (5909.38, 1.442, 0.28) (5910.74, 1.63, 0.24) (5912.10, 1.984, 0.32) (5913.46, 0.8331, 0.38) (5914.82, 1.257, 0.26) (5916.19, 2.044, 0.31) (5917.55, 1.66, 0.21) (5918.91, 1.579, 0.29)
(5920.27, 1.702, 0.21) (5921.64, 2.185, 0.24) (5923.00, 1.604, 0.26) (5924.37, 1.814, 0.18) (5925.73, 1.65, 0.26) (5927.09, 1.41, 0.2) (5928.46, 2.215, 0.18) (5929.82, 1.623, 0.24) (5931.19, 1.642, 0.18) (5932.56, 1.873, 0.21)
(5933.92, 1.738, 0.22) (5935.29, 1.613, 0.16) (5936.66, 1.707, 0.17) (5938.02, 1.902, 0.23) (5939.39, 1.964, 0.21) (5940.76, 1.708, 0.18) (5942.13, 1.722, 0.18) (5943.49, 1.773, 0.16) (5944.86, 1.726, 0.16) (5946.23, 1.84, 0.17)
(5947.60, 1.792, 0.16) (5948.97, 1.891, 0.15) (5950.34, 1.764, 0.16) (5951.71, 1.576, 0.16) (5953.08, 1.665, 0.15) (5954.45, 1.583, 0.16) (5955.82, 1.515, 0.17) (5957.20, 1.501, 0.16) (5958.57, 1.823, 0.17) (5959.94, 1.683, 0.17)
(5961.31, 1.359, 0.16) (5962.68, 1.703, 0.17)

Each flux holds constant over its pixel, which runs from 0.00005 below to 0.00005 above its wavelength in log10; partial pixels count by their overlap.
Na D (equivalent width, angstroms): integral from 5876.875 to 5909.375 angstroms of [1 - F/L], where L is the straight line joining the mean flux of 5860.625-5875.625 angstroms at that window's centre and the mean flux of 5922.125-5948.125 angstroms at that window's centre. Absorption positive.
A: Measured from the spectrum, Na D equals 5.67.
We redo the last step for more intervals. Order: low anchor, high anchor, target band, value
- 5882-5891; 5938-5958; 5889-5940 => -0.3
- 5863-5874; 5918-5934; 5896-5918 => 2.3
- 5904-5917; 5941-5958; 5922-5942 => -1.5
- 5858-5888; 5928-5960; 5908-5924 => 0.8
